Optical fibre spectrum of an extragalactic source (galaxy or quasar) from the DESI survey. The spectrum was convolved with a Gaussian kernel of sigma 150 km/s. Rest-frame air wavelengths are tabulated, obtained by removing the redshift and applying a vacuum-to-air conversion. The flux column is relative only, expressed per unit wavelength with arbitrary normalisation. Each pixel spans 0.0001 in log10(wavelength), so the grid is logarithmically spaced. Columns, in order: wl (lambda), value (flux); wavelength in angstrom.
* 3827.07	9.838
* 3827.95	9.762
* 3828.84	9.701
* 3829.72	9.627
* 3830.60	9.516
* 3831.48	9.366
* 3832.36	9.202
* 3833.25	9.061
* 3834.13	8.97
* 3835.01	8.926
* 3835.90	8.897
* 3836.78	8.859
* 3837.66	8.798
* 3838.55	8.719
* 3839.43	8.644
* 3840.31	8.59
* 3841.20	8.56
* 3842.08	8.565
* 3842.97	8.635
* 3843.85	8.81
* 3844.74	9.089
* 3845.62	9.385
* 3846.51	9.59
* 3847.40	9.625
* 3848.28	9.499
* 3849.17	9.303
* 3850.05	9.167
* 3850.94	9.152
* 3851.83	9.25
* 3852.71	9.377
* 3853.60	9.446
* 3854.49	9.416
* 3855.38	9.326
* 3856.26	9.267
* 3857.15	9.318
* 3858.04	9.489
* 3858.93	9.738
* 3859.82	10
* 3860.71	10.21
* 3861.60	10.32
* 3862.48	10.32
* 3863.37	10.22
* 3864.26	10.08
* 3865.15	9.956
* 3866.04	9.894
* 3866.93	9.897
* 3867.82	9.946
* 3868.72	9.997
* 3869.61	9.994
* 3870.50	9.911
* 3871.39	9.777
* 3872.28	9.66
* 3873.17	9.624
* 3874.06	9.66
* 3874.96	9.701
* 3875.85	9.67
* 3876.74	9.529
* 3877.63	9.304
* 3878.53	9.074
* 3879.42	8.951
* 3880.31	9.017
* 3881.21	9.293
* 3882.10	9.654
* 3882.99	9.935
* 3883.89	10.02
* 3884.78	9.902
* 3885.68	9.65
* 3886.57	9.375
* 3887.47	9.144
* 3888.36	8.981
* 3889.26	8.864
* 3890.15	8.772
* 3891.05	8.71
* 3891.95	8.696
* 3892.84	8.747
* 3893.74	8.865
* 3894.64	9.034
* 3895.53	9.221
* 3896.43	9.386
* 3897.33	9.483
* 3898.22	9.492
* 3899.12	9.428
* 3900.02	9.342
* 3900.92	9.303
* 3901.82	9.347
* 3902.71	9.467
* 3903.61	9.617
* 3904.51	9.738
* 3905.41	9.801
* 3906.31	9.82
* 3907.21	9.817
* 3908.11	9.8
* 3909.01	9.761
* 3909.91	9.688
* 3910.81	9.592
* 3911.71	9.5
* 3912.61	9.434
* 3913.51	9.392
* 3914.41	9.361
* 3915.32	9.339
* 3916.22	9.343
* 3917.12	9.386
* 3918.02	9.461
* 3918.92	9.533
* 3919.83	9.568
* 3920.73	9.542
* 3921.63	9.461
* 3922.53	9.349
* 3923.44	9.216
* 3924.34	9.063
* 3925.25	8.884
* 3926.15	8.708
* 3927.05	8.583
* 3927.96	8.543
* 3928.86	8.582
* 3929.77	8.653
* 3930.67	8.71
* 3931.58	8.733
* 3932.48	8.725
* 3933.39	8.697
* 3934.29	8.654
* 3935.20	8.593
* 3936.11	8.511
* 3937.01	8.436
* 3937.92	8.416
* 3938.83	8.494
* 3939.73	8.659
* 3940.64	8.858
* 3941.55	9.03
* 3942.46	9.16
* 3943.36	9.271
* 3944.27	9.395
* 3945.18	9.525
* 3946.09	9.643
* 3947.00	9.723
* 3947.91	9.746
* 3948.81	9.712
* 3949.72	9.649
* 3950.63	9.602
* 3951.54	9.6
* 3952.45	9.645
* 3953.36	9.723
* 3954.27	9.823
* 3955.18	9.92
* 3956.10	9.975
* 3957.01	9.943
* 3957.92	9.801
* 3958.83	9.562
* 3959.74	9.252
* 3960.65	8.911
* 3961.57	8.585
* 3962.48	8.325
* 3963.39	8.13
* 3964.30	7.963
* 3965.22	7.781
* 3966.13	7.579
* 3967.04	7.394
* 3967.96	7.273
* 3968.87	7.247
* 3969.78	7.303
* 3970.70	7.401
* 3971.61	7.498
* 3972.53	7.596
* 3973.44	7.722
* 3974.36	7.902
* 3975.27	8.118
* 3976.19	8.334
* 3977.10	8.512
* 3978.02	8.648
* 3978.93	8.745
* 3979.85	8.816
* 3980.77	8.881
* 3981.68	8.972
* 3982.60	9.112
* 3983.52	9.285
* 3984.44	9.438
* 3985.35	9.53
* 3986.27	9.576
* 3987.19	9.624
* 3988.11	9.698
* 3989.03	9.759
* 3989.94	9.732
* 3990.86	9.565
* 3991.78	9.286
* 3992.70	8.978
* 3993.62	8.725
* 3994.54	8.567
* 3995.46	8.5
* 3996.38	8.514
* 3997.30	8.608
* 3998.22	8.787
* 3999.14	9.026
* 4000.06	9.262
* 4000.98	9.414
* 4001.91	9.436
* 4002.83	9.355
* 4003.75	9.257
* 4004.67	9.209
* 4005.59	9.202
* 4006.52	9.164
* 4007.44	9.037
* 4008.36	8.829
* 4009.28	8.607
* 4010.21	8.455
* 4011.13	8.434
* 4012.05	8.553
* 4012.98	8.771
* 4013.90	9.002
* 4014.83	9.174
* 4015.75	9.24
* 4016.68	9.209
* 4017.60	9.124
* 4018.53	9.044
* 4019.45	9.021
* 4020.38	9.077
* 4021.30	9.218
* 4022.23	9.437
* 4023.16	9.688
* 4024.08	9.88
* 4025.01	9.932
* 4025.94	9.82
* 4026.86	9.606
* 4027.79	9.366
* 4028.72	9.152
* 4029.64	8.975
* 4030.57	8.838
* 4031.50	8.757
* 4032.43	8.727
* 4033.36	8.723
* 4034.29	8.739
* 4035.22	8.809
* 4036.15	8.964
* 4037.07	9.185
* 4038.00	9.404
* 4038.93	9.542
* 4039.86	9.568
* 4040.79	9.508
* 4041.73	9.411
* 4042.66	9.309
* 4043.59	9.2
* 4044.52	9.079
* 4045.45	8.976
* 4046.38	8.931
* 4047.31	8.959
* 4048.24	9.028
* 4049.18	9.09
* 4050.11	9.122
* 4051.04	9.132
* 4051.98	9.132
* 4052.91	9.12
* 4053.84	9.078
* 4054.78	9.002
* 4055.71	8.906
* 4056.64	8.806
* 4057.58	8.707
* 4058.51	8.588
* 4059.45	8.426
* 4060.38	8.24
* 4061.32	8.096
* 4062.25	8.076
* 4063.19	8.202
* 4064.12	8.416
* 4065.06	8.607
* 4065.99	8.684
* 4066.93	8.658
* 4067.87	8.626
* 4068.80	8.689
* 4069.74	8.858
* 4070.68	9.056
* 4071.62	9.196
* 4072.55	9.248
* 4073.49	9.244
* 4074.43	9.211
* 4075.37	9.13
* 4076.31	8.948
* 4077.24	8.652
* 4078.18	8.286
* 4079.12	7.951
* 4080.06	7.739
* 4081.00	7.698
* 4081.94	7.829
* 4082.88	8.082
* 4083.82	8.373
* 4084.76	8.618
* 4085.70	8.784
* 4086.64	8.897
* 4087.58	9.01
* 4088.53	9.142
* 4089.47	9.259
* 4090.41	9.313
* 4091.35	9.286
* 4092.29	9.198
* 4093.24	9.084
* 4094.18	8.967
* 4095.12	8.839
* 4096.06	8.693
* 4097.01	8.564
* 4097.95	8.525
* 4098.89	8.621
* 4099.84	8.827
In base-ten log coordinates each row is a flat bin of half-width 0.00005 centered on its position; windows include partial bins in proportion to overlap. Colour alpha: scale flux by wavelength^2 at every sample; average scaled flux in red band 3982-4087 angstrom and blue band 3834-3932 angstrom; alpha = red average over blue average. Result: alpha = 1.03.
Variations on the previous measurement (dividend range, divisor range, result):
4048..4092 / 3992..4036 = 0.99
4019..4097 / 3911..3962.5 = 1.03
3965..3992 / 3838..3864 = 0.98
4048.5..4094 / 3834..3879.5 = 1.03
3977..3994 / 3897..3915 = 1.00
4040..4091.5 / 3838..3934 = 1.03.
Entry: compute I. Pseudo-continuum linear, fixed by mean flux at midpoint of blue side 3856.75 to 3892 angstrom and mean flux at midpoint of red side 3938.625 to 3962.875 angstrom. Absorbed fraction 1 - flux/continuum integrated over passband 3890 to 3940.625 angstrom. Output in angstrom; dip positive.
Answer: 1.9 angstrom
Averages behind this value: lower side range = 9.61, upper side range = 9.4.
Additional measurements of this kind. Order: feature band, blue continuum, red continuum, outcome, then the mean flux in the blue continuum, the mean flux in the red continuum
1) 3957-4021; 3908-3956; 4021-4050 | 3.1 angstrom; 9.22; 9.22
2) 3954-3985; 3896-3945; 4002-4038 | 2.1 angstrom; 9.19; 9.1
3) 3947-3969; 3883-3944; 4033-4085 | 0.1 angstrom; 9.18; 8.8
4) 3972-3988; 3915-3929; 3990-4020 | 0.5 angstrom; 9.18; 8.99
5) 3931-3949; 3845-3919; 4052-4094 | 0.5 angstrom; 9.51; 8.71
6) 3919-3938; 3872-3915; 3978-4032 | 0.9 angstrom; 9.41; 9.14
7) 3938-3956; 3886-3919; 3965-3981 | -2.1 angstrom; 9.35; 7.92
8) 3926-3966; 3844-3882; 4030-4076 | 1.1 angstrom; 9.6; 8.92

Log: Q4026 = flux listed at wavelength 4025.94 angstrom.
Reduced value 9.82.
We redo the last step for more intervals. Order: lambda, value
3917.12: 9.386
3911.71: 9.5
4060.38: 8.24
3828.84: 9.701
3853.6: 9.446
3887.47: 9.144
